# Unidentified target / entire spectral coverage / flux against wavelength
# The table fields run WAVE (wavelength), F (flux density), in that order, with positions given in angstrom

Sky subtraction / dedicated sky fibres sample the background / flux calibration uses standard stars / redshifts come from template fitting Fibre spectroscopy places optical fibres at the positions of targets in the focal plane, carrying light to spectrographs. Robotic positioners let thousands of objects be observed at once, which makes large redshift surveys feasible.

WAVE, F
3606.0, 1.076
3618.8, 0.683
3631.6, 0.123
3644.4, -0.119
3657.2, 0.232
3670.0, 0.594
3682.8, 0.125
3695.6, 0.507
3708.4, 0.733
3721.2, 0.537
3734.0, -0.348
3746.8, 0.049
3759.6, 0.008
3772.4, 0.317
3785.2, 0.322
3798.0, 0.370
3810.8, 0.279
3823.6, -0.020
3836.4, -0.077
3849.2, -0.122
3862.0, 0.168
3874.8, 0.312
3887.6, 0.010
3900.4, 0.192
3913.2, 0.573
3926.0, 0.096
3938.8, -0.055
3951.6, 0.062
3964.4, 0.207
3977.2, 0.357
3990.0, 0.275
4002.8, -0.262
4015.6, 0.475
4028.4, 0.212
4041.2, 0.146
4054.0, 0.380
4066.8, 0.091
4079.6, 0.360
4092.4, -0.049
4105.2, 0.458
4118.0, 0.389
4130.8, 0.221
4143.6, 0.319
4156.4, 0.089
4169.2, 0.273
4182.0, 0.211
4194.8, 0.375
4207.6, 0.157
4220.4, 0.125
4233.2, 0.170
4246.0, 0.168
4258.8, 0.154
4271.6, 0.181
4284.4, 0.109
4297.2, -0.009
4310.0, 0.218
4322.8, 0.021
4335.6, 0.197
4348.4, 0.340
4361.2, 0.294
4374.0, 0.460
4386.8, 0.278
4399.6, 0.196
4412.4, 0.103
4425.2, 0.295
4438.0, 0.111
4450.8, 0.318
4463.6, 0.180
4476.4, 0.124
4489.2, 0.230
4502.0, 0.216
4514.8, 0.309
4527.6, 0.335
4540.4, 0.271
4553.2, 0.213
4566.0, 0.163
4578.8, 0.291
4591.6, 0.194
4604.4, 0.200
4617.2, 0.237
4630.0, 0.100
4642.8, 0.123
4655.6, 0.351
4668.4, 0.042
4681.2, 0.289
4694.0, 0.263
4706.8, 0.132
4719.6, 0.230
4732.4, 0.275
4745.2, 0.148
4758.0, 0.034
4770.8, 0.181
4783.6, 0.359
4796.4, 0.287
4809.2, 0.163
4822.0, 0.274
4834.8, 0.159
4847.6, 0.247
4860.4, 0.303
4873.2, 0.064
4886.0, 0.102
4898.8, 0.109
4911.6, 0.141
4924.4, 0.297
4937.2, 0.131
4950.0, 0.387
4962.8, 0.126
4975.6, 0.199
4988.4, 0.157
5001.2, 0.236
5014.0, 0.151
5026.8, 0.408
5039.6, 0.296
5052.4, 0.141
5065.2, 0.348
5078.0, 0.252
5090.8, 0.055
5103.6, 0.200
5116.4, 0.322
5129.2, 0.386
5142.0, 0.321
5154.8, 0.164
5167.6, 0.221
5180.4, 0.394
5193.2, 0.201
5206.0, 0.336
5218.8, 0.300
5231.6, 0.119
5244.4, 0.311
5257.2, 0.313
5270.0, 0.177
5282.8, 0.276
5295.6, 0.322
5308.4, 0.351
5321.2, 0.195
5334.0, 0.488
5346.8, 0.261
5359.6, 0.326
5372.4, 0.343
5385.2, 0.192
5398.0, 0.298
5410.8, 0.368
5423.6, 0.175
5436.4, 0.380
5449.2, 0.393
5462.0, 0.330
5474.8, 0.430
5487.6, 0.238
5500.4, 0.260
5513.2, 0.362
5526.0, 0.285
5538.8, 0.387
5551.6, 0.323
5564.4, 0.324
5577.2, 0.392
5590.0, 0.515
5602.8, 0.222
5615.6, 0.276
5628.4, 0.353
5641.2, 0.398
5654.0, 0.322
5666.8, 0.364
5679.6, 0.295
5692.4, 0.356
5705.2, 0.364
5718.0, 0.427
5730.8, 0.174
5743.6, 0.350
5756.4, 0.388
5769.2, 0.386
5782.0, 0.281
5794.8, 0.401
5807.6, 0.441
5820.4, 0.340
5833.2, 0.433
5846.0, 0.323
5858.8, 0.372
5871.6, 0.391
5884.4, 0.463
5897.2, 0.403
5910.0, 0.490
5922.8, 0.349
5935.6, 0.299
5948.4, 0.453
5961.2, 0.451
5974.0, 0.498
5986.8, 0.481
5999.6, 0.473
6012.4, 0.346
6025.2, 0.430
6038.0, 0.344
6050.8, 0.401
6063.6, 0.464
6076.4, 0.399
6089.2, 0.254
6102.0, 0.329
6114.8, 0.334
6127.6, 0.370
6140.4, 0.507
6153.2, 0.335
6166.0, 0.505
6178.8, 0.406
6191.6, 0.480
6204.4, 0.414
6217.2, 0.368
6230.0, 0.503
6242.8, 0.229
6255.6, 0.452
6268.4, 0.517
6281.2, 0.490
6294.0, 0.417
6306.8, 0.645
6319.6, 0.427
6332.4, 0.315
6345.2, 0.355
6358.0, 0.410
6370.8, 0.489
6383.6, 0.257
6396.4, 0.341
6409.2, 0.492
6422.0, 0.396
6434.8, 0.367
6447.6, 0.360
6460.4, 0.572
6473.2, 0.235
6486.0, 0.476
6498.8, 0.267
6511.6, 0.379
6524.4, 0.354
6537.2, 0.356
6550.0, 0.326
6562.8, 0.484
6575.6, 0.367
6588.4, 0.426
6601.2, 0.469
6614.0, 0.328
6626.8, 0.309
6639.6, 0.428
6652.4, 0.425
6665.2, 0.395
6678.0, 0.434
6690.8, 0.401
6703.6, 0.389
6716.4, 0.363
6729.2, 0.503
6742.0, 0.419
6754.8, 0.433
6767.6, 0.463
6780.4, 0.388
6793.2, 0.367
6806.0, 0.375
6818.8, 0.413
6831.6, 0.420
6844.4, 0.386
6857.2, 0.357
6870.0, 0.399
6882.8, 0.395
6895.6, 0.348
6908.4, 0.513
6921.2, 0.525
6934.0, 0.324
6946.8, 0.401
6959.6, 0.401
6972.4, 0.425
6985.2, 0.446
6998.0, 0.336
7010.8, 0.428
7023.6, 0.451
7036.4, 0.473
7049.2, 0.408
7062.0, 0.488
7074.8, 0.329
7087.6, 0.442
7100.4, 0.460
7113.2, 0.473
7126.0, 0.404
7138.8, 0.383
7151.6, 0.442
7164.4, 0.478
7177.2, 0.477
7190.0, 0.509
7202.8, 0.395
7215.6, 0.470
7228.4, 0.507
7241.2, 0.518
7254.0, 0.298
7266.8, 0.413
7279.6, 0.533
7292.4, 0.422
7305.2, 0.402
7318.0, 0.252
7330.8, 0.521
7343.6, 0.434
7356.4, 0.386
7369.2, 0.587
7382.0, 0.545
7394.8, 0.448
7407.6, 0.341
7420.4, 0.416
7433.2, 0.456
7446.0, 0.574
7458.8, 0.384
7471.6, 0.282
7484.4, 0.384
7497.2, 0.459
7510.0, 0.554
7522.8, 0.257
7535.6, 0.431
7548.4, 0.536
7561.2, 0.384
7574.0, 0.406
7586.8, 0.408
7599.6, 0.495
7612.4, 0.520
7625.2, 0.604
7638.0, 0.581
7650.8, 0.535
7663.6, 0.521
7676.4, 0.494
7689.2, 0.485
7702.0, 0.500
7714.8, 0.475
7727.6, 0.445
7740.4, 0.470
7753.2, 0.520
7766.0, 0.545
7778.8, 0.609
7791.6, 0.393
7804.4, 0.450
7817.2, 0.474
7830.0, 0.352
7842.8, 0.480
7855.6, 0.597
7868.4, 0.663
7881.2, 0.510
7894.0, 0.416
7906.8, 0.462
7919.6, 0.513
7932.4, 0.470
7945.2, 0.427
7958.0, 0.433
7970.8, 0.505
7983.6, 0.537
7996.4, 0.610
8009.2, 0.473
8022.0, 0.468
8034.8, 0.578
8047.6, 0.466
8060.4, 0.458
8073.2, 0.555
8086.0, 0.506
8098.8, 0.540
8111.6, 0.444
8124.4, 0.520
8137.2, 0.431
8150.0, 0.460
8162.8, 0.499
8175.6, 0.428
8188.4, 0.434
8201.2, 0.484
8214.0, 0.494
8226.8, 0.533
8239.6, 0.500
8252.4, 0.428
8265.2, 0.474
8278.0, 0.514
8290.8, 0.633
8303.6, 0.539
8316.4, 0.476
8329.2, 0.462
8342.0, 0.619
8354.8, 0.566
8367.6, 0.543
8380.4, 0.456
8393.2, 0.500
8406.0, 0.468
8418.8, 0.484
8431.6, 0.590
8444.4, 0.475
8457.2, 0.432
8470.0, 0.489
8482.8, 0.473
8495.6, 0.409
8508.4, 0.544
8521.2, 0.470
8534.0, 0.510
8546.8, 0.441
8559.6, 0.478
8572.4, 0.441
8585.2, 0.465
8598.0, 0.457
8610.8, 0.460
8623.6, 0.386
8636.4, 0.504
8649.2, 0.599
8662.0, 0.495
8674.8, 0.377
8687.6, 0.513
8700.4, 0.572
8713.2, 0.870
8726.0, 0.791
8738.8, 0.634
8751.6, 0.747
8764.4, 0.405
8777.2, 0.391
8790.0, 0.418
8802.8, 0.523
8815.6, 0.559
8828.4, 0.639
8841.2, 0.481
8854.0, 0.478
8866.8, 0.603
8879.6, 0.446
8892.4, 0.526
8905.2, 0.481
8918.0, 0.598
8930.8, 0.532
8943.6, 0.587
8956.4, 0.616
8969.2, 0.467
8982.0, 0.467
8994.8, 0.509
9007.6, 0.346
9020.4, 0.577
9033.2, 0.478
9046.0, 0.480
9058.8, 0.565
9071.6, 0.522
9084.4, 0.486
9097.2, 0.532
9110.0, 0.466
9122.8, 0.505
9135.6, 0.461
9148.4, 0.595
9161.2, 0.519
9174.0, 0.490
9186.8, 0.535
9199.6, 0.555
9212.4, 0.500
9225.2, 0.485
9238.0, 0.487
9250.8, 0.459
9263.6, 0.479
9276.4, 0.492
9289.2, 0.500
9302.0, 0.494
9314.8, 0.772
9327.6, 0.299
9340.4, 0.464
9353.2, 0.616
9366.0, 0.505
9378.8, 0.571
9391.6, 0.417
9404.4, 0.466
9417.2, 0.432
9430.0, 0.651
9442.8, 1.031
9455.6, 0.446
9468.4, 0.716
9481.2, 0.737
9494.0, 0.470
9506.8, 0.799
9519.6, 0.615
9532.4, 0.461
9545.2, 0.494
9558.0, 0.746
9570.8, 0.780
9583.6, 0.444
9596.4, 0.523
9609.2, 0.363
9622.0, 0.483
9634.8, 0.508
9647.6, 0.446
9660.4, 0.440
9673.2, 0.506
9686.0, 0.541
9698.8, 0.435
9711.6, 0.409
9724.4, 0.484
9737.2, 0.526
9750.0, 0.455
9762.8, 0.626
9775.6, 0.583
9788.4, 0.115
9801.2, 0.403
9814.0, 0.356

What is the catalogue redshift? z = 0.33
